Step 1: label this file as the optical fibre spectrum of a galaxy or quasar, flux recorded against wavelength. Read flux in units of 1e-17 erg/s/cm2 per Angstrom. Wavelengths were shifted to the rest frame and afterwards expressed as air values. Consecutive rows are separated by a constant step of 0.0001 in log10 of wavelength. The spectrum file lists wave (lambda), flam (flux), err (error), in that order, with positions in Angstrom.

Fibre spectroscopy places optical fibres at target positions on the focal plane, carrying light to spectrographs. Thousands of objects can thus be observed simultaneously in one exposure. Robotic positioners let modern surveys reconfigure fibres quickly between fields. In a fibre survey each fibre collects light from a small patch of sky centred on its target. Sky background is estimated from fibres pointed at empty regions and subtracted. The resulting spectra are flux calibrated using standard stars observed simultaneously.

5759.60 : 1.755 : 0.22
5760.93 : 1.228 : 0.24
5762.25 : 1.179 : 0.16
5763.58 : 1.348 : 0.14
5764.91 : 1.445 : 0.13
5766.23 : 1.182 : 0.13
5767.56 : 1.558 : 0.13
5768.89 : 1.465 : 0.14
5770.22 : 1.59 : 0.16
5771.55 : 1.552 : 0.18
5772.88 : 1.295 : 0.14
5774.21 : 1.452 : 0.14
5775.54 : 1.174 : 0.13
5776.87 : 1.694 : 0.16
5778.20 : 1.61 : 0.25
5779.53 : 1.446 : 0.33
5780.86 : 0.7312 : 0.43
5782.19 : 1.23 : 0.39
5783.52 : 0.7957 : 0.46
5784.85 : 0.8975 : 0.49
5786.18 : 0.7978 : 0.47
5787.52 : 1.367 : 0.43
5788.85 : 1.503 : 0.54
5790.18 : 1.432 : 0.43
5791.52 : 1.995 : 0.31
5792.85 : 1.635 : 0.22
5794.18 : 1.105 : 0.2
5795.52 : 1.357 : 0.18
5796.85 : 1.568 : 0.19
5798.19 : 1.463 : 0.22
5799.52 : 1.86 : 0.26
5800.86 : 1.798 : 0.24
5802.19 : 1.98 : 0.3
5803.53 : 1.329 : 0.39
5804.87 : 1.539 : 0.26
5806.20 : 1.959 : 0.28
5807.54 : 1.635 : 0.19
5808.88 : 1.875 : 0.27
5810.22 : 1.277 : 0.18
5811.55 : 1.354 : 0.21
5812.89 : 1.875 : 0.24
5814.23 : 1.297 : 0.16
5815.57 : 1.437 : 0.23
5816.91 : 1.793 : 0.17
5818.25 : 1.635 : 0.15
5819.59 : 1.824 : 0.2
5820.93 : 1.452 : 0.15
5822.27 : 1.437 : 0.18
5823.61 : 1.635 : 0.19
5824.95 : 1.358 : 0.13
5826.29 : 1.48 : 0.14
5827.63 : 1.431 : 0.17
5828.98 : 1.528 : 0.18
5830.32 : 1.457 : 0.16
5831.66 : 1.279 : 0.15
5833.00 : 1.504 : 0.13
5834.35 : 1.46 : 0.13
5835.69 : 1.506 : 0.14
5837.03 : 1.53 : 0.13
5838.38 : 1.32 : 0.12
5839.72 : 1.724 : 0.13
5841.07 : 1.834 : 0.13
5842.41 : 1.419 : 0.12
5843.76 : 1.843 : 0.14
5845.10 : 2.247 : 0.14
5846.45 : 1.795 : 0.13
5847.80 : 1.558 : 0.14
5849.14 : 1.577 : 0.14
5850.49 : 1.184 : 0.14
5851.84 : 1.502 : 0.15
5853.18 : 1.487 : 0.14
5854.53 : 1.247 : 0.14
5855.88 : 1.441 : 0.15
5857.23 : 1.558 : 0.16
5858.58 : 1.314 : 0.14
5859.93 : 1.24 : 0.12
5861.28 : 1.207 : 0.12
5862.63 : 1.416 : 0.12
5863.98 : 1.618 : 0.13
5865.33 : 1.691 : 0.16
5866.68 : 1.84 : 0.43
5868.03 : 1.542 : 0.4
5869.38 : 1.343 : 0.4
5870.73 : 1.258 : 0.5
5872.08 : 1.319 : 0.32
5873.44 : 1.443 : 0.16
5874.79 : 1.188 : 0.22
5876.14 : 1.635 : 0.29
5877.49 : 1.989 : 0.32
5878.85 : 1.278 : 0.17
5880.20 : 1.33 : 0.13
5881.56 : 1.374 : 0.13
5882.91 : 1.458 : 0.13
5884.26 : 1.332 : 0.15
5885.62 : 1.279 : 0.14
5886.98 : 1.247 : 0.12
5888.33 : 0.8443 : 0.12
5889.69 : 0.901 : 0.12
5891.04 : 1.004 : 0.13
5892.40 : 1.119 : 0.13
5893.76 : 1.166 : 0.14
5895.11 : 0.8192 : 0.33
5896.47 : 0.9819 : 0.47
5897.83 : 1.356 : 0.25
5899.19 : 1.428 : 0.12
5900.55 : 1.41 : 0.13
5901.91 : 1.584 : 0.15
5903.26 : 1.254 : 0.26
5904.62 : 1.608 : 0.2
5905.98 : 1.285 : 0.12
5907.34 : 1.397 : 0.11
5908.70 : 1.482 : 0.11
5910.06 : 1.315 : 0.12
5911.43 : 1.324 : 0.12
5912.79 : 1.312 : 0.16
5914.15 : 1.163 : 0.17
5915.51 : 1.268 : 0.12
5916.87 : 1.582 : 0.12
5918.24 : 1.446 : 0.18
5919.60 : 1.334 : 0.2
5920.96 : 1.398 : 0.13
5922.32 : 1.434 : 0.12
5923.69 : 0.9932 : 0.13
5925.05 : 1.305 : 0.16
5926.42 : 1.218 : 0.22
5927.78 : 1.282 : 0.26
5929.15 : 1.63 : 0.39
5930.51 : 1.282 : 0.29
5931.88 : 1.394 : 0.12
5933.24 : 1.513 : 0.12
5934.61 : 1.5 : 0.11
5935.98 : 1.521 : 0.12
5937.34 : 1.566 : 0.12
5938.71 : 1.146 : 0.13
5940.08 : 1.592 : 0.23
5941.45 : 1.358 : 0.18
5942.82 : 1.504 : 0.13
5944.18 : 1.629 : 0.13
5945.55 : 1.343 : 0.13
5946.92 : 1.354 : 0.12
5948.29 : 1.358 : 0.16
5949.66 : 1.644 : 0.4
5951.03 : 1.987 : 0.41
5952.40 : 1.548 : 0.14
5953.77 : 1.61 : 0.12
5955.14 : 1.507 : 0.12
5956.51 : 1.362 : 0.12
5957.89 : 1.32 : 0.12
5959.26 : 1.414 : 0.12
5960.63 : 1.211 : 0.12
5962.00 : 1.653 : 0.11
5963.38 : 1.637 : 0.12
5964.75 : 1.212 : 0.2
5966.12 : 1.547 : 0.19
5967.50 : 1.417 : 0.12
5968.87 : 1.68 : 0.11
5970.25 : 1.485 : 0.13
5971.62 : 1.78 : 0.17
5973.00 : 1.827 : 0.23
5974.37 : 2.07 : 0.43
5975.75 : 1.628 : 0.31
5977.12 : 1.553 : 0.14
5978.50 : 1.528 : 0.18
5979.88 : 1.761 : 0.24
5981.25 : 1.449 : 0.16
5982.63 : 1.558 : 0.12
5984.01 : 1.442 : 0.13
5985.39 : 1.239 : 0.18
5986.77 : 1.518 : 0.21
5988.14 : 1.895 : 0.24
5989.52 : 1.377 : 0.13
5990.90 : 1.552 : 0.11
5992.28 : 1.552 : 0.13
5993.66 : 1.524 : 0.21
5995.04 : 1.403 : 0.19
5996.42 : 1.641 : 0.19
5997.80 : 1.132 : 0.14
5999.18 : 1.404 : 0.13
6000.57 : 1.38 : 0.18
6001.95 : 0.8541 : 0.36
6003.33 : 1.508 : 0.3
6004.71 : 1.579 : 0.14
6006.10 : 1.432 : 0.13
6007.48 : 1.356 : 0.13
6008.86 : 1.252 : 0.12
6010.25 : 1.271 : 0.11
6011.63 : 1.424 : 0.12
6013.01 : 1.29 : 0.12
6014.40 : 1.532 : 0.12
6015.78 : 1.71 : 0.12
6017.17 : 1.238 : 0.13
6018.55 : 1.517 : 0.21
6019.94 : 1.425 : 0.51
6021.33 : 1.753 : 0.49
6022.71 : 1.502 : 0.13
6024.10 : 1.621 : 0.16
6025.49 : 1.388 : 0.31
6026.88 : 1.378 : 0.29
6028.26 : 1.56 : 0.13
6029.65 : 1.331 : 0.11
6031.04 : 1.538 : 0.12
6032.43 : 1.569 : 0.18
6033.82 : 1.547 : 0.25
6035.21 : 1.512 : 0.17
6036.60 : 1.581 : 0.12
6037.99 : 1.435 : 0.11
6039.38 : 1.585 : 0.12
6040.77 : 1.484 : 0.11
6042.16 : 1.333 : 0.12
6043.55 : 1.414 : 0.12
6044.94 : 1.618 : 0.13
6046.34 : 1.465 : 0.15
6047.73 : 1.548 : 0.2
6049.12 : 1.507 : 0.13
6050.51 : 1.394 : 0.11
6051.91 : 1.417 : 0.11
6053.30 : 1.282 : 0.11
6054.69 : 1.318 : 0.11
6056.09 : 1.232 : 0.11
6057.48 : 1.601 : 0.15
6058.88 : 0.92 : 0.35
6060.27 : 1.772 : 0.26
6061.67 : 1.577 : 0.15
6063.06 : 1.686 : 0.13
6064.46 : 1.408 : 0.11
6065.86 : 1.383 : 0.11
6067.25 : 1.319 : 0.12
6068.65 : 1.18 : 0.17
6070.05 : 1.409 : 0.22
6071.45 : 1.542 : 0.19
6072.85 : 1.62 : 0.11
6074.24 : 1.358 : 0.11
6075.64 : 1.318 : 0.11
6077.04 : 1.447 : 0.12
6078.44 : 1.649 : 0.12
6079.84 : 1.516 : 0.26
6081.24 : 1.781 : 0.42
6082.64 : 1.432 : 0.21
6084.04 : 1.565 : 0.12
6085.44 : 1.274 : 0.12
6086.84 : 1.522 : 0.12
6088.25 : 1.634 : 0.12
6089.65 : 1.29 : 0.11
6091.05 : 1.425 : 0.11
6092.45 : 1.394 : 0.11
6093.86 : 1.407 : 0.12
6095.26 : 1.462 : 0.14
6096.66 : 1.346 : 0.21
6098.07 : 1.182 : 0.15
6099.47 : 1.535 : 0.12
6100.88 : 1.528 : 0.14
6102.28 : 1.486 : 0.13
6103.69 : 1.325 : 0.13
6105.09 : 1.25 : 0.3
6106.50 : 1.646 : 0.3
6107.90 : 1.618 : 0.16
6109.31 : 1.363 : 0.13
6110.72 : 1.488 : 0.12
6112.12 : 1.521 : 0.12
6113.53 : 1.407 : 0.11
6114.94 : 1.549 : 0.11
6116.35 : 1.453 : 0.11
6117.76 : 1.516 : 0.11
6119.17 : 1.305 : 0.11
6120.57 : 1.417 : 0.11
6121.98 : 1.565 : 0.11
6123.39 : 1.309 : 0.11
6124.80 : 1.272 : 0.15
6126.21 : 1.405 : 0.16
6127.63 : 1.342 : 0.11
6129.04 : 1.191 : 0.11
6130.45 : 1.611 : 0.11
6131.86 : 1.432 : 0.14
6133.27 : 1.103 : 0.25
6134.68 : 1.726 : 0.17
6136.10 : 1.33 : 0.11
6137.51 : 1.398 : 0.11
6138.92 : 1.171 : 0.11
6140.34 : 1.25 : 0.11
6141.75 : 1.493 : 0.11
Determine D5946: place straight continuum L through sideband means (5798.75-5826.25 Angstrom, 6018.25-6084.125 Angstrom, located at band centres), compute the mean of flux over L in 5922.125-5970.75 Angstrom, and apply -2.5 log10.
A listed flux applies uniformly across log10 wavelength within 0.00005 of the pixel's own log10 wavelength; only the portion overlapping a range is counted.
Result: 0.062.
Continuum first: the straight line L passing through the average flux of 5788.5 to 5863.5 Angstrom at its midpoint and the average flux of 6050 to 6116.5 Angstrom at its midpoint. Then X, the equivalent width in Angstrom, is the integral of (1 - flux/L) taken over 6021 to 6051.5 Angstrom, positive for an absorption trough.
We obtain -0.79 Angstrom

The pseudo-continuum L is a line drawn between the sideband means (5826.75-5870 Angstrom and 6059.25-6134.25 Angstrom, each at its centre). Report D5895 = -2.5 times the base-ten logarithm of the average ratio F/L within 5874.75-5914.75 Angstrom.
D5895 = 0.16 mag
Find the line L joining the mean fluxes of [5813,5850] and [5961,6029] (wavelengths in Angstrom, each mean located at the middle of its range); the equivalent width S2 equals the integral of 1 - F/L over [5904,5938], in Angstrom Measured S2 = 3.3 Angstrom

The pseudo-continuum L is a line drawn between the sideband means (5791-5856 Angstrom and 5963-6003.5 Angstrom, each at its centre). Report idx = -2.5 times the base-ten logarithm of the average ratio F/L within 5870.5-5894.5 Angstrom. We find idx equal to 0.20 mag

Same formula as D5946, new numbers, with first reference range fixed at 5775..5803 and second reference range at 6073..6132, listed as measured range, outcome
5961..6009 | -0.06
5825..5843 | -0.06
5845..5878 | -0.06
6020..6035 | -0.06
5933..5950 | -0.03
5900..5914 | 0.02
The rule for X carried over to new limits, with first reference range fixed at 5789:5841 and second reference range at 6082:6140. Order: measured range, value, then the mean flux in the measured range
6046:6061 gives 0.43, 1.4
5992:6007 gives 0.76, 1.4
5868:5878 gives 0.52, 1.45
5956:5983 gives -1.29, 1.56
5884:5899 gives 4.16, 1.1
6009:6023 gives 0.06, 1.46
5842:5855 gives -0.44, 1.59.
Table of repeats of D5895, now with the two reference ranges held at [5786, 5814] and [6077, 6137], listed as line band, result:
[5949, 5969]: -0.01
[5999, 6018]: 0.08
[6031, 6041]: -0.04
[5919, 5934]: 0.13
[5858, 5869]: 0.04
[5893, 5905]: 0.19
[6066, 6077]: 0.05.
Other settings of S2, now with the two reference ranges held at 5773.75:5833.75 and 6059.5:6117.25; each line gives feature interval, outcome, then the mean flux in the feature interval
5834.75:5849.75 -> -1.97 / 1.67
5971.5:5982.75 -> -1.67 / 1.69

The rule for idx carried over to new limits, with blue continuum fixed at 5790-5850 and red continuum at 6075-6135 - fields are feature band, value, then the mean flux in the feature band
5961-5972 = -0.02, 1.54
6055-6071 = 0.04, 1.41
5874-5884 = 0.07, 1.46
